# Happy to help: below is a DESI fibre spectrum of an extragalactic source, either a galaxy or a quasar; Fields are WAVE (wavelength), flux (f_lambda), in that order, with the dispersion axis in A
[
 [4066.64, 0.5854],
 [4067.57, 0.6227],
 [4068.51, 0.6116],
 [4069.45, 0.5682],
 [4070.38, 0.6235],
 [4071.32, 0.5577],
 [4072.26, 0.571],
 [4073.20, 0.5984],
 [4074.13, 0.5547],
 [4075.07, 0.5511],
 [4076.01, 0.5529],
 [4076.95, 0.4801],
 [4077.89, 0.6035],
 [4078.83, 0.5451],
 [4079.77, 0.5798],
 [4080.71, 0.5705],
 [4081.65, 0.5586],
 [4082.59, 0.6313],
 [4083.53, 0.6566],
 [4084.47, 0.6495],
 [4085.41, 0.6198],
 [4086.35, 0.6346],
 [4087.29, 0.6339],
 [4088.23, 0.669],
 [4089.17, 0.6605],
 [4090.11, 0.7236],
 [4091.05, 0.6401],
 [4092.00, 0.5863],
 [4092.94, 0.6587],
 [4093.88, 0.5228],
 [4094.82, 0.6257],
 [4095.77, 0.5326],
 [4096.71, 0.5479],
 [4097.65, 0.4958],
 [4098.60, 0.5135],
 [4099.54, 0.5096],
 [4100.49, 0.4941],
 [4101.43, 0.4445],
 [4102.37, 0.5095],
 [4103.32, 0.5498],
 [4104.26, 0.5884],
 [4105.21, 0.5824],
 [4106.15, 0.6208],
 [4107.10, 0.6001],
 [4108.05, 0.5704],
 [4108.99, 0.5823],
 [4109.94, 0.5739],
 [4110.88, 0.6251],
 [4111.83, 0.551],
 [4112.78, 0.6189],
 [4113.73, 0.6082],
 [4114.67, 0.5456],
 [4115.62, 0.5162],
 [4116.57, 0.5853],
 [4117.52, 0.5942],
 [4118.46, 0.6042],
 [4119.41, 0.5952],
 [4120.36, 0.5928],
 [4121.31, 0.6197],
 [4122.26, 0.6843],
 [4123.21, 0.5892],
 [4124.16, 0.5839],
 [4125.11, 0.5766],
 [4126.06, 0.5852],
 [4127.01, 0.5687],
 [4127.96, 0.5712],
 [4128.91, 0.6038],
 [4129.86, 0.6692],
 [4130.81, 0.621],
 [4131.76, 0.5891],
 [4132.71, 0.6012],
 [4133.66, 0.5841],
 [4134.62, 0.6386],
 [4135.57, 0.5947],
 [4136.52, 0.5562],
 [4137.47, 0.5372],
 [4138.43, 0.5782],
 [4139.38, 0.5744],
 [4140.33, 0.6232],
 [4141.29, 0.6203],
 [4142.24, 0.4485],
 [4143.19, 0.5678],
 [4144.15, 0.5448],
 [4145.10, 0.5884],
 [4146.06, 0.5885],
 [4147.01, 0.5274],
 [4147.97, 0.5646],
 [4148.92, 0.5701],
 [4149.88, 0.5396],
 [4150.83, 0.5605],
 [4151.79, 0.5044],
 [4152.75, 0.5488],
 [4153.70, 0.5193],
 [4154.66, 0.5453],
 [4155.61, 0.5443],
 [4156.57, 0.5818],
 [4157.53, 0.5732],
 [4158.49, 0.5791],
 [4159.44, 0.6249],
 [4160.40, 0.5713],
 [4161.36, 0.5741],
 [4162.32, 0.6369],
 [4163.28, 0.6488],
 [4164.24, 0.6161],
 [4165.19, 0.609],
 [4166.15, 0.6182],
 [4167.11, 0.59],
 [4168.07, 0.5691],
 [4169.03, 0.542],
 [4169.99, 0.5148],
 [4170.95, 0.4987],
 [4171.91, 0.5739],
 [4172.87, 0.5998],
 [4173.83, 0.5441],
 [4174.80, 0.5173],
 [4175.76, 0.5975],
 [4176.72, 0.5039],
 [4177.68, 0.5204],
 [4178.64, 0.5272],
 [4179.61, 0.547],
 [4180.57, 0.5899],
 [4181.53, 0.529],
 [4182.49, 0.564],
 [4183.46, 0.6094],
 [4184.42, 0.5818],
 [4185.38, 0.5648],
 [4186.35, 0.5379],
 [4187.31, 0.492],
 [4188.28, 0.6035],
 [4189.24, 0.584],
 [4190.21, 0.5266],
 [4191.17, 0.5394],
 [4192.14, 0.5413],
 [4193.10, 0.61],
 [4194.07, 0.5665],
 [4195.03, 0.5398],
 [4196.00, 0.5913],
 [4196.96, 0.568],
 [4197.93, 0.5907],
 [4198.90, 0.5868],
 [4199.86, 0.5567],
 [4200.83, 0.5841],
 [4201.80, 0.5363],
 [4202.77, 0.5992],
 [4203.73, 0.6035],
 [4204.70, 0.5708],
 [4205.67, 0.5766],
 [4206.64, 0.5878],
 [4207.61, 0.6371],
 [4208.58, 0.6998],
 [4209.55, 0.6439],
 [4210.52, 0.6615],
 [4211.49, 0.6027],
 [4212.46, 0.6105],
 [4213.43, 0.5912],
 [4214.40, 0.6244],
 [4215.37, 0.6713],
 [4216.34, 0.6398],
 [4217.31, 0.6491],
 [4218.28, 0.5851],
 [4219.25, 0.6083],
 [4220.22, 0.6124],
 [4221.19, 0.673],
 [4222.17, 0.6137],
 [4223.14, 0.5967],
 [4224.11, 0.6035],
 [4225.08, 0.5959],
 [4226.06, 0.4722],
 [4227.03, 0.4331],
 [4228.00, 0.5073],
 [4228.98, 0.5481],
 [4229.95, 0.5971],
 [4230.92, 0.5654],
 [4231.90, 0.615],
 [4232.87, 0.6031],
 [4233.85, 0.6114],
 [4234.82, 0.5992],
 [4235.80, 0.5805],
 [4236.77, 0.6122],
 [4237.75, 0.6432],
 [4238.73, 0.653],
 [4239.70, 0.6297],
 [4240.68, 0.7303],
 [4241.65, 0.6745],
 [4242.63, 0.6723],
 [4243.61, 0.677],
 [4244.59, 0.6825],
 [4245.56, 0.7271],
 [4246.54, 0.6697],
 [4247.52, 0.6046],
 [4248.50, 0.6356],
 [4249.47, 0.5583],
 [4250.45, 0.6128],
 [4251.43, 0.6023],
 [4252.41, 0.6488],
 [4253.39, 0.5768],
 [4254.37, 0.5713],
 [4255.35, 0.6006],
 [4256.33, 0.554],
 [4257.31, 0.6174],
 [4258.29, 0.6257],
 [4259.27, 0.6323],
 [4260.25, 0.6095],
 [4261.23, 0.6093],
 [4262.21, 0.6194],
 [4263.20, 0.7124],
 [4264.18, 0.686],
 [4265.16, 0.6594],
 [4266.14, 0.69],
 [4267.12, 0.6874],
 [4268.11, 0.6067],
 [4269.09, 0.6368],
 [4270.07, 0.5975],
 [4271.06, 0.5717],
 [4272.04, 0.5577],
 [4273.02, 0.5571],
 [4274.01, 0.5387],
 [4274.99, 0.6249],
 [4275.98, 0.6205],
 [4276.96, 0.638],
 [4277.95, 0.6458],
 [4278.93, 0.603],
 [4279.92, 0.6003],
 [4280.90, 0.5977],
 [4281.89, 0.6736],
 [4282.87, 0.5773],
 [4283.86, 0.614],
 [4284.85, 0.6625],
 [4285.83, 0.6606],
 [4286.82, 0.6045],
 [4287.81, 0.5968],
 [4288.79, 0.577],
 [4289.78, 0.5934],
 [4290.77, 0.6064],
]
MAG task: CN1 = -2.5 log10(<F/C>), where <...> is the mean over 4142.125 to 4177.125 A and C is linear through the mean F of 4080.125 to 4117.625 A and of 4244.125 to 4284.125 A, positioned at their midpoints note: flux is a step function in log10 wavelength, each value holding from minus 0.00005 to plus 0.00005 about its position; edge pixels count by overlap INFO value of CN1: 0.062 mag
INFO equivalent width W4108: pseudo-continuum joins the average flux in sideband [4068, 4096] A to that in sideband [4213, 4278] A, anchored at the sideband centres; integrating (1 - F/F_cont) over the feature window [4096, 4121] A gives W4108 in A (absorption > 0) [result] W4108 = 1.7 A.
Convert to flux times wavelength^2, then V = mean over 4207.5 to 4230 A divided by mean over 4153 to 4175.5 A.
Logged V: 1.08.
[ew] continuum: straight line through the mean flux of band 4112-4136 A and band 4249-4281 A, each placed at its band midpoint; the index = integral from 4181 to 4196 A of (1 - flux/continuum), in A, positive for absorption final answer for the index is 1.1 A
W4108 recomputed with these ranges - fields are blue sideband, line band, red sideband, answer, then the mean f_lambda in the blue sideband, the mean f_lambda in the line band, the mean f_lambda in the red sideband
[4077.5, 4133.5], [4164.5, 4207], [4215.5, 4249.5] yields 2.9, 0.59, 0.564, 0.615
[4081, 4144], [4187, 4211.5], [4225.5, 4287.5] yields 0.8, 0.588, 0.585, 0.616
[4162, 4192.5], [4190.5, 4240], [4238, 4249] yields 2.3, 0.563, 0.595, 0.668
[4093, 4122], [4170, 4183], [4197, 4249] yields 1.0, 0.566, 0.546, 0.612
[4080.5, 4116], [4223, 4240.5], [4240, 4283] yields 1.0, 0.585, 0.584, 0.628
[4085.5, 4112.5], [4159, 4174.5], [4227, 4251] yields 0.5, 0.581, 0.582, 0.621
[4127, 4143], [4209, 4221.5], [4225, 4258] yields -0.5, 0.587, 0.629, 0.609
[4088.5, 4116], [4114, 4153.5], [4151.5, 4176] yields -0.5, 0.573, 0.579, 0.571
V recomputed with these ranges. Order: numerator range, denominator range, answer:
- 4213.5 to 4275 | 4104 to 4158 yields 1.12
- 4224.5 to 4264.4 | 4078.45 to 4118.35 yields 1.13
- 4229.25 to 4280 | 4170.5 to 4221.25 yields 1.10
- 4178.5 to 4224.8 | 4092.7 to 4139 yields 1.07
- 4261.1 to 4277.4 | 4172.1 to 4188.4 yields 1.18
